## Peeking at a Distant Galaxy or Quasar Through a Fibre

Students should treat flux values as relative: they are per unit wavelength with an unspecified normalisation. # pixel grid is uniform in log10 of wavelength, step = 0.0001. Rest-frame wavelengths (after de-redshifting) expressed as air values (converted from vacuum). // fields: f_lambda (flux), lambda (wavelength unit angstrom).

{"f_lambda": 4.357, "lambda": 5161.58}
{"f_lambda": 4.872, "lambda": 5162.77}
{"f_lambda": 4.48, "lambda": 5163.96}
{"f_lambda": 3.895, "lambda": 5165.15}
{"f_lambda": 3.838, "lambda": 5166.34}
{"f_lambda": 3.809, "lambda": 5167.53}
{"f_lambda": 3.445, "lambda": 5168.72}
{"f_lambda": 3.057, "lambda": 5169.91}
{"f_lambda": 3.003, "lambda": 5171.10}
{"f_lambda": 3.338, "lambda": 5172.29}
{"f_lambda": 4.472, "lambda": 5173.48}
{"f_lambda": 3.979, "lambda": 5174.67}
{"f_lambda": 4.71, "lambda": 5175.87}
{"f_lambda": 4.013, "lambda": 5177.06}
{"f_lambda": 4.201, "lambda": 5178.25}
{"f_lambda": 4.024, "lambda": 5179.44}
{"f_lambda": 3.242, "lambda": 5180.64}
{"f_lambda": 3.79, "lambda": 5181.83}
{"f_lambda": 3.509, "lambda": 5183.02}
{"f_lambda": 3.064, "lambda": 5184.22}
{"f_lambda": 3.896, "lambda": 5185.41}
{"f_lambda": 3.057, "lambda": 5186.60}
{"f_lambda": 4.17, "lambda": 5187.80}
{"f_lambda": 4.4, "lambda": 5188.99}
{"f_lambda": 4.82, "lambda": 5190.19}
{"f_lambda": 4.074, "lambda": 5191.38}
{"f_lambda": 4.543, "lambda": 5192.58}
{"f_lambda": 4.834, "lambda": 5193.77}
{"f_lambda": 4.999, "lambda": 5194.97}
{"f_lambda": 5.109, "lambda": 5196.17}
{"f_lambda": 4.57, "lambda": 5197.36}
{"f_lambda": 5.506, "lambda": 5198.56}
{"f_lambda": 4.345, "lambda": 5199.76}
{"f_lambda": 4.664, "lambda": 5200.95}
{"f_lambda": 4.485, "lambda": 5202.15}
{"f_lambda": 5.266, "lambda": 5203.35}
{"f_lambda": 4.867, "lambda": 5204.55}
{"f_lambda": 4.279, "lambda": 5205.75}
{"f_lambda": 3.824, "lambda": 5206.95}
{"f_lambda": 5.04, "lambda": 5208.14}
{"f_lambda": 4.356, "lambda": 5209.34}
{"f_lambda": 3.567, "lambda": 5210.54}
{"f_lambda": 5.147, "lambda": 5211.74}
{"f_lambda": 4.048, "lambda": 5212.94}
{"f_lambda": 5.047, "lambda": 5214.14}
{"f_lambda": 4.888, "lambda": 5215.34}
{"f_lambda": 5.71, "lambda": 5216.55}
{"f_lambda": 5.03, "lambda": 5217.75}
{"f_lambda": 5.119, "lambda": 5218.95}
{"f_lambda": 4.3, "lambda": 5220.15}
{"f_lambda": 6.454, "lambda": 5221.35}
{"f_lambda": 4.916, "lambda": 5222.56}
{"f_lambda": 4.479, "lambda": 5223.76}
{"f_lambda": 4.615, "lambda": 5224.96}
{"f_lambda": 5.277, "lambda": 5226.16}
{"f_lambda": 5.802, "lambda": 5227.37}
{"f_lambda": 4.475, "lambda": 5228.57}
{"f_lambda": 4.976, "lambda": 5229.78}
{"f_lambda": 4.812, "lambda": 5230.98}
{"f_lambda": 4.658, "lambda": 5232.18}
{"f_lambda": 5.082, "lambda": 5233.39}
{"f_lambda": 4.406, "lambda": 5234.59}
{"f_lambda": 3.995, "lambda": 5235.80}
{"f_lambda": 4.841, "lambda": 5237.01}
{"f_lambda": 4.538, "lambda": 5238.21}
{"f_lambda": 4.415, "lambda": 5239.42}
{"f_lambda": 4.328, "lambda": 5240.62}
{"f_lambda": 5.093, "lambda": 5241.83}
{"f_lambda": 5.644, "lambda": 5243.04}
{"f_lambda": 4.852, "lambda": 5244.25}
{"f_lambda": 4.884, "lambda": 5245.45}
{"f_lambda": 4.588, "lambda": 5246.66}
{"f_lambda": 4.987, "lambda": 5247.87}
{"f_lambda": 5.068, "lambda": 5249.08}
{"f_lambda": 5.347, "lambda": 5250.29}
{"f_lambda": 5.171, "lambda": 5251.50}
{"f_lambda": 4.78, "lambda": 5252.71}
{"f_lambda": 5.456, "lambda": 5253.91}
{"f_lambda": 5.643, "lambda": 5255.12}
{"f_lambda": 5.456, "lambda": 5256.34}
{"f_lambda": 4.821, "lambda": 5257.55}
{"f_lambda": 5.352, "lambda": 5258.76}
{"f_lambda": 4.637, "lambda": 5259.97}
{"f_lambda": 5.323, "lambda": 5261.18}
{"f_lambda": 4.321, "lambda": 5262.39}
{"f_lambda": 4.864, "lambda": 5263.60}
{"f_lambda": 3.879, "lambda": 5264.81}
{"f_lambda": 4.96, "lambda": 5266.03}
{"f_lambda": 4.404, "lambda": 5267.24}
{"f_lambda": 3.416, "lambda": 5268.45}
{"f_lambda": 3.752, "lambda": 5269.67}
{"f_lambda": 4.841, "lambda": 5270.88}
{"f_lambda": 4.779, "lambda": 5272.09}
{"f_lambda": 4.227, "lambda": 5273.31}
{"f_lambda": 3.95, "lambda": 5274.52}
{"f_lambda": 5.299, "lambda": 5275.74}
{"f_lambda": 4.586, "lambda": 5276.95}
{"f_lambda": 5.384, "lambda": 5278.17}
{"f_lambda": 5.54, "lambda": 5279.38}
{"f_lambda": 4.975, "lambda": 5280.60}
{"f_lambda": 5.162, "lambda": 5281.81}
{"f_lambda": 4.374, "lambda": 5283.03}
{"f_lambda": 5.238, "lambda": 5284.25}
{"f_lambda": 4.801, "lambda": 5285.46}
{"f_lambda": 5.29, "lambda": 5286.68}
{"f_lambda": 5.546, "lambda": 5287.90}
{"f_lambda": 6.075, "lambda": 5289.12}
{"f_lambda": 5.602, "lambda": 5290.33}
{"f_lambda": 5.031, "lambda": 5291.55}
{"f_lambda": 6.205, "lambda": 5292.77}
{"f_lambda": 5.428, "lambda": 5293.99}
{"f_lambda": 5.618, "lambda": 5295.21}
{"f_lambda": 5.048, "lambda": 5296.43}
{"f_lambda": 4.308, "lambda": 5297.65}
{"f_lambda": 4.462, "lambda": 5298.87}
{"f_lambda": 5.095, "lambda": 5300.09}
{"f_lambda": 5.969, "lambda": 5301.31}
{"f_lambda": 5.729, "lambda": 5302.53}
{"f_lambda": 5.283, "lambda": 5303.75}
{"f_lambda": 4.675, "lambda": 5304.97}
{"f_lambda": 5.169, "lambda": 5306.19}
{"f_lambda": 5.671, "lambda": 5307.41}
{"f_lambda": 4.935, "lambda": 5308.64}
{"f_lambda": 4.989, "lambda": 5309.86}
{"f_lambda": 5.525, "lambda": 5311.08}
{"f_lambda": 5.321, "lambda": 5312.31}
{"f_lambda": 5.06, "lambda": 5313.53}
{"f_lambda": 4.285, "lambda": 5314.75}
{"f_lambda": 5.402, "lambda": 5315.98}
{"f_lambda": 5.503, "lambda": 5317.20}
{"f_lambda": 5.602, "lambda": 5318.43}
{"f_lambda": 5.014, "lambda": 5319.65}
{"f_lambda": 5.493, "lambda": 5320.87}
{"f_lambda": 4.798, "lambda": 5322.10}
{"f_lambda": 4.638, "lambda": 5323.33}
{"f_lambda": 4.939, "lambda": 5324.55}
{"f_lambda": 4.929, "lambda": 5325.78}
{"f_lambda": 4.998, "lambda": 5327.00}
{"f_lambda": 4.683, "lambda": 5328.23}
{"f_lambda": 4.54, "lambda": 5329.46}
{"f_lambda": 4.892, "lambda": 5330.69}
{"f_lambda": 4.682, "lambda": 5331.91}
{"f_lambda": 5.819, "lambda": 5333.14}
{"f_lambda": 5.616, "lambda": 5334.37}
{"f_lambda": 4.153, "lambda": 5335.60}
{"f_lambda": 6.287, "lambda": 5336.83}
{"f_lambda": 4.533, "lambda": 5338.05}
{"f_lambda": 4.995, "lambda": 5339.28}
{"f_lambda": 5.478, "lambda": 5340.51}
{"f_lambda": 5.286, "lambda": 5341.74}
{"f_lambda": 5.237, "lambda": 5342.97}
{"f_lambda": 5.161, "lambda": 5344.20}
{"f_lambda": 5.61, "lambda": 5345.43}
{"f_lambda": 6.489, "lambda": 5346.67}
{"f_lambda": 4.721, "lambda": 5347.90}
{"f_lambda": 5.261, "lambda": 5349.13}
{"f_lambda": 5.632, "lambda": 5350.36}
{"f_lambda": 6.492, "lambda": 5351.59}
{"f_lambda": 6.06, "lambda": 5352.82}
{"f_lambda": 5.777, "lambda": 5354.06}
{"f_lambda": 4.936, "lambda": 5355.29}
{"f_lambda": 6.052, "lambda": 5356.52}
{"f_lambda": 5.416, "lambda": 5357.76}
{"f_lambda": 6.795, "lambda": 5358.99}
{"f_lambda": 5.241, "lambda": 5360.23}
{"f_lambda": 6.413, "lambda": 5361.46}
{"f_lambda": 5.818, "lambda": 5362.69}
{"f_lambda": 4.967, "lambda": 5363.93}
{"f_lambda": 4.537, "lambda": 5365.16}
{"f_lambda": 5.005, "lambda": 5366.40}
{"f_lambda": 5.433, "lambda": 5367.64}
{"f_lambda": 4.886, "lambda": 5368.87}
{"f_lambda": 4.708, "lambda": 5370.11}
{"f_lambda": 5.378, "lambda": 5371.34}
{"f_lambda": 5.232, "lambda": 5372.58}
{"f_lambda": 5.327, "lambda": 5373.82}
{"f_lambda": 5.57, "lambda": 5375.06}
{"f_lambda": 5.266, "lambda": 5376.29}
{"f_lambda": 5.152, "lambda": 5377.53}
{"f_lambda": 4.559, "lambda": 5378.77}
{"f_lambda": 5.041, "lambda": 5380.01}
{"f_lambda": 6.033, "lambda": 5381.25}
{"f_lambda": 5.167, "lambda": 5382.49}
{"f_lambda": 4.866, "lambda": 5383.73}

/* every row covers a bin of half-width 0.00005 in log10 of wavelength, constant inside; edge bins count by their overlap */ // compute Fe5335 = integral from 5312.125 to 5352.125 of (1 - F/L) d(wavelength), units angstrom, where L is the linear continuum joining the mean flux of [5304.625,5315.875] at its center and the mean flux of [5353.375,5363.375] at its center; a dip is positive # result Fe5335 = 1.62 angstrom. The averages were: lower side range 5.09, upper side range 5.8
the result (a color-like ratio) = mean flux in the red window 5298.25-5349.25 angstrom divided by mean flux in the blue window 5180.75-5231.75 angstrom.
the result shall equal 1.12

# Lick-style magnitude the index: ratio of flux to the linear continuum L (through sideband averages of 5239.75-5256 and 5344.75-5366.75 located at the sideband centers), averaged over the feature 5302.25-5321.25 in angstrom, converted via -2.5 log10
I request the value 0.04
